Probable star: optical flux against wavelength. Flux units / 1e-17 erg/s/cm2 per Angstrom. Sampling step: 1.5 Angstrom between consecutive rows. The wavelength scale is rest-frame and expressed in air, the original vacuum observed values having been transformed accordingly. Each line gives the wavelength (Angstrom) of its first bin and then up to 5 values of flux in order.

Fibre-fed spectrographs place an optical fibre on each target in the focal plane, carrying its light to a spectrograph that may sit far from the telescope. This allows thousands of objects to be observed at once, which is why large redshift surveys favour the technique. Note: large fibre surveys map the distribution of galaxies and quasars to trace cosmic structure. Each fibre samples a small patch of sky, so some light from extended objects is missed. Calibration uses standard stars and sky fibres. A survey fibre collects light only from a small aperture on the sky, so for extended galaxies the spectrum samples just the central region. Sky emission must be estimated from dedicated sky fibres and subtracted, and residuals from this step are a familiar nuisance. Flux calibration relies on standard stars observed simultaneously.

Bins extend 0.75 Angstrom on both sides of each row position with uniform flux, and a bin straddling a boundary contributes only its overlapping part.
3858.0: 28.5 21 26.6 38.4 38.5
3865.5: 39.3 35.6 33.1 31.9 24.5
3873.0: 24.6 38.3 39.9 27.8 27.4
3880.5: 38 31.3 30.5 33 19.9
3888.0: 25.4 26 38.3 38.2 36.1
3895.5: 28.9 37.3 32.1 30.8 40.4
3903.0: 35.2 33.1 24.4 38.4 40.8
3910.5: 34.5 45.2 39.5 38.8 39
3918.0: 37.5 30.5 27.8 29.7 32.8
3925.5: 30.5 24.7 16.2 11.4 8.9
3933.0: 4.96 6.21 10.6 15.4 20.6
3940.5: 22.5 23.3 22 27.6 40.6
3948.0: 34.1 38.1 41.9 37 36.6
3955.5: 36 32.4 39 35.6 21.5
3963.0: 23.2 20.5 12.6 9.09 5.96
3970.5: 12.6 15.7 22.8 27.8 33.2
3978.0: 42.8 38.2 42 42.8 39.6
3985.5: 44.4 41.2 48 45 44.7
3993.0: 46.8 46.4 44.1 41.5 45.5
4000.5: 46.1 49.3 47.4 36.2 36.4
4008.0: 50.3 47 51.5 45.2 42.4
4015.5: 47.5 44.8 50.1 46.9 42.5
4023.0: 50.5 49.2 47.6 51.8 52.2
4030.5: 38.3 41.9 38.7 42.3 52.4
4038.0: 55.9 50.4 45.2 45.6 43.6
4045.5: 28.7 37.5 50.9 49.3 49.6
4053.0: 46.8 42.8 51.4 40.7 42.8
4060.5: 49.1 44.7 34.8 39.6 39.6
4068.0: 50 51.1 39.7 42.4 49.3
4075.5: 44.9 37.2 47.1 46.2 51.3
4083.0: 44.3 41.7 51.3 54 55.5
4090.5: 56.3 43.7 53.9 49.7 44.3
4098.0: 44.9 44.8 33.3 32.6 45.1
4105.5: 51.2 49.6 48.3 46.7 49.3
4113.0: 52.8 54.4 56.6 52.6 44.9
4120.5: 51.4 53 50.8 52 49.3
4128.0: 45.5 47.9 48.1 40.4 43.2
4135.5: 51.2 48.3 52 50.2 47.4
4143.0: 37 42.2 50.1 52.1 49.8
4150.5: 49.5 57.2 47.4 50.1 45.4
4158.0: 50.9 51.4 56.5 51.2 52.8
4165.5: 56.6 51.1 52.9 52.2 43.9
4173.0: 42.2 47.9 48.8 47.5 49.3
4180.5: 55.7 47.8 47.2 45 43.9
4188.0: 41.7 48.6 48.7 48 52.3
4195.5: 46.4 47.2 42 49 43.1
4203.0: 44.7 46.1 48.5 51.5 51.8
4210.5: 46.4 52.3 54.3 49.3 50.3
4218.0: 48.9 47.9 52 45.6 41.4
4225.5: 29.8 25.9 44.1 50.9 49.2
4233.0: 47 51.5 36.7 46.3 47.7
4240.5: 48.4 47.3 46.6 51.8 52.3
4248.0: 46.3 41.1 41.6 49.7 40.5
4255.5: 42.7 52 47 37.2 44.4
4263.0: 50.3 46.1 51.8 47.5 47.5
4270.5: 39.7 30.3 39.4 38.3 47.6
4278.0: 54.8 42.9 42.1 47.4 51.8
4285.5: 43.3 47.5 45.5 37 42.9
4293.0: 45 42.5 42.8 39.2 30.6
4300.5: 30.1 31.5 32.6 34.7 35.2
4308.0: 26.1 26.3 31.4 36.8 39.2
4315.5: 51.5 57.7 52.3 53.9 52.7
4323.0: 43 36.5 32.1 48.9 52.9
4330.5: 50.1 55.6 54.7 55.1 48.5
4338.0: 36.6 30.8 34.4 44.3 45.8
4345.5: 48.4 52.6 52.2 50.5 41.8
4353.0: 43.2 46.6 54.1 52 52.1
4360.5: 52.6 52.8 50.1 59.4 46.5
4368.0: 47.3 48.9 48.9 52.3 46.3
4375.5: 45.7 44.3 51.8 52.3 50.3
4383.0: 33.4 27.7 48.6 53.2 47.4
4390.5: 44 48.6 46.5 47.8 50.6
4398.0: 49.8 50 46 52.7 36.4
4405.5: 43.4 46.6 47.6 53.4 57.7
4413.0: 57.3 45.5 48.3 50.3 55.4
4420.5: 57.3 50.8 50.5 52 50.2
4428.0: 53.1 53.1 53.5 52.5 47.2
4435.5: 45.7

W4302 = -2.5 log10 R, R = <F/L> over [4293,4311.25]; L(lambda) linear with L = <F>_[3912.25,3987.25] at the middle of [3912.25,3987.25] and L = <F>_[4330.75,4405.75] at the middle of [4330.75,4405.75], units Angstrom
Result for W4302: 0.29 mag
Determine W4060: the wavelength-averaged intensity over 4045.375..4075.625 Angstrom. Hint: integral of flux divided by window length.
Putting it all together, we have 44.4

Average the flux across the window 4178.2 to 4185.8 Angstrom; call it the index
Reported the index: 49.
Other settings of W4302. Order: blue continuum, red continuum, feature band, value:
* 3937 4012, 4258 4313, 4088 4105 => -0.237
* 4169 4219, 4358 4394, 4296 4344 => 0.156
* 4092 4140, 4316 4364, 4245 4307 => 0.122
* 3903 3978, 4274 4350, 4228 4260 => -0.158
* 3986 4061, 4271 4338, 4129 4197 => -0.105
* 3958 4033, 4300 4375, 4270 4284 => 0.027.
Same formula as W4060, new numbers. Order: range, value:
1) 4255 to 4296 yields 44.6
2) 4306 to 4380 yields 46.5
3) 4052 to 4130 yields 47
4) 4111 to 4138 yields 49.6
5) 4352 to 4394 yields 48.1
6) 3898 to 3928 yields 34.2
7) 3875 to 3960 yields 30.2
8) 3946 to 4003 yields 34.9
